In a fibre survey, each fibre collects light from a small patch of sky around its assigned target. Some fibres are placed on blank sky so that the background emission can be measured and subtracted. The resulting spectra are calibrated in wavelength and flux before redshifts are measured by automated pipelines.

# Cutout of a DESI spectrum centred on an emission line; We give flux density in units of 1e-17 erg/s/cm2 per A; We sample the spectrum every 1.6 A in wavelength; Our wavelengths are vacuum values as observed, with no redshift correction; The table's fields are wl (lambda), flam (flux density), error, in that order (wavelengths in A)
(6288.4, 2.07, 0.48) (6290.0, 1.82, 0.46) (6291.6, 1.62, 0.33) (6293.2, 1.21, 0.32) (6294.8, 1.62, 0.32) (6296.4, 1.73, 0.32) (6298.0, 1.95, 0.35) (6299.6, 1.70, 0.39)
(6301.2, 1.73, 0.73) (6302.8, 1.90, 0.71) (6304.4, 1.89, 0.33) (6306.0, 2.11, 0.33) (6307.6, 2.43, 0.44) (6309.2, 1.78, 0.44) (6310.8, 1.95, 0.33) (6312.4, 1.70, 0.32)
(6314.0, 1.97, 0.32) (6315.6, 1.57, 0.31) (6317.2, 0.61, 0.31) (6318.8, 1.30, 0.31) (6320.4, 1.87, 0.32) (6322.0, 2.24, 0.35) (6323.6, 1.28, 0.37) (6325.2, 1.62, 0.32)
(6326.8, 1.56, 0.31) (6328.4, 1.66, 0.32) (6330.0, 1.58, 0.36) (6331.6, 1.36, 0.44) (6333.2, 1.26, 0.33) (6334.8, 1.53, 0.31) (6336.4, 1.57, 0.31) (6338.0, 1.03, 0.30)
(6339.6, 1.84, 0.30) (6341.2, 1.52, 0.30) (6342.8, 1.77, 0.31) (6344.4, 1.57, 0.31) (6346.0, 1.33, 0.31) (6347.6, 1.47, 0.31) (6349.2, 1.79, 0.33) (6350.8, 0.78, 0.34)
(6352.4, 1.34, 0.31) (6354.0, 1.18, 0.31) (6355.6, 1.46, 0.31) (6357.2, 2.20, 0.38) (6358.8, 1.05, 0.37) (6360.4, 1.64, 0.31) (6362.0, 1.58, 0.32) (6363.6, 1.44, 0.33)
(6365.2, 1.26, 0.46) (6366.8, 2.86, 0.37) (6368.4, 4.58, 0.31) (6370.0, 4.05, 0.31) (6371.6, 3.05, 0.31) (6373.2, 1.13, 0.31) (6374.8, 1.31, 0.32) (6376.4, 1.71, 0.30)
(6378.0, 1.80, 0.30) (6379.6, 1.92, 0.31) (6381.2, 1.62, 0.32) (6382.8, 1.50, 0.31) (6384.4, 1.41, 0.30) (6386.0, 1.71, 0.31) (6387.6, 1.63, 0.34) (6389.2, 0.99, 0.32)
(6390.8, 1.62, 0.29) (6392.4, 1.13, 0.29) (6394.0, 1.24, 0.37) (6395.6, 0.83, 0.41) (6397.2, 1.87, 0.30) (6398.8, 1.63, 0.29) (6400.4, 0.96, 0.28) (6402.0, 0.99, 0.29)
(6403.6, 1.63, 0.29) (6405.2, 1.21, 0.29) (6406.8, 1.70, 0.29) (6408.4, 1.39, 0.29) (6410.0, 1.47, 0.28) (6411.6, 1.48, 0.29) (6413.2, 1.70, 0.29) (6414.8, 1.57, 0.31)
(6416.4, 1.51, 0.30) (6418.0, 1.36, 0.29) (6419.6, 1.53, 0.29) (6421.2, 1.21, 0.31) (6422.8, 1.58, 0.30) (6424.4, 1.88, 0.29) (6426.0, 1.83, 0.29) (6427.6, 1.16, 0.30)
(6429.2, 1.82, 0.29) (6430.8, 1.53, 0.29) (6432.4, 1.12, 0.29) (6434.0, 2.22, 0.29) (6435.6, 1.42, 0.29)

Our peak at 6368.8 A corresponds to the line [O III]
